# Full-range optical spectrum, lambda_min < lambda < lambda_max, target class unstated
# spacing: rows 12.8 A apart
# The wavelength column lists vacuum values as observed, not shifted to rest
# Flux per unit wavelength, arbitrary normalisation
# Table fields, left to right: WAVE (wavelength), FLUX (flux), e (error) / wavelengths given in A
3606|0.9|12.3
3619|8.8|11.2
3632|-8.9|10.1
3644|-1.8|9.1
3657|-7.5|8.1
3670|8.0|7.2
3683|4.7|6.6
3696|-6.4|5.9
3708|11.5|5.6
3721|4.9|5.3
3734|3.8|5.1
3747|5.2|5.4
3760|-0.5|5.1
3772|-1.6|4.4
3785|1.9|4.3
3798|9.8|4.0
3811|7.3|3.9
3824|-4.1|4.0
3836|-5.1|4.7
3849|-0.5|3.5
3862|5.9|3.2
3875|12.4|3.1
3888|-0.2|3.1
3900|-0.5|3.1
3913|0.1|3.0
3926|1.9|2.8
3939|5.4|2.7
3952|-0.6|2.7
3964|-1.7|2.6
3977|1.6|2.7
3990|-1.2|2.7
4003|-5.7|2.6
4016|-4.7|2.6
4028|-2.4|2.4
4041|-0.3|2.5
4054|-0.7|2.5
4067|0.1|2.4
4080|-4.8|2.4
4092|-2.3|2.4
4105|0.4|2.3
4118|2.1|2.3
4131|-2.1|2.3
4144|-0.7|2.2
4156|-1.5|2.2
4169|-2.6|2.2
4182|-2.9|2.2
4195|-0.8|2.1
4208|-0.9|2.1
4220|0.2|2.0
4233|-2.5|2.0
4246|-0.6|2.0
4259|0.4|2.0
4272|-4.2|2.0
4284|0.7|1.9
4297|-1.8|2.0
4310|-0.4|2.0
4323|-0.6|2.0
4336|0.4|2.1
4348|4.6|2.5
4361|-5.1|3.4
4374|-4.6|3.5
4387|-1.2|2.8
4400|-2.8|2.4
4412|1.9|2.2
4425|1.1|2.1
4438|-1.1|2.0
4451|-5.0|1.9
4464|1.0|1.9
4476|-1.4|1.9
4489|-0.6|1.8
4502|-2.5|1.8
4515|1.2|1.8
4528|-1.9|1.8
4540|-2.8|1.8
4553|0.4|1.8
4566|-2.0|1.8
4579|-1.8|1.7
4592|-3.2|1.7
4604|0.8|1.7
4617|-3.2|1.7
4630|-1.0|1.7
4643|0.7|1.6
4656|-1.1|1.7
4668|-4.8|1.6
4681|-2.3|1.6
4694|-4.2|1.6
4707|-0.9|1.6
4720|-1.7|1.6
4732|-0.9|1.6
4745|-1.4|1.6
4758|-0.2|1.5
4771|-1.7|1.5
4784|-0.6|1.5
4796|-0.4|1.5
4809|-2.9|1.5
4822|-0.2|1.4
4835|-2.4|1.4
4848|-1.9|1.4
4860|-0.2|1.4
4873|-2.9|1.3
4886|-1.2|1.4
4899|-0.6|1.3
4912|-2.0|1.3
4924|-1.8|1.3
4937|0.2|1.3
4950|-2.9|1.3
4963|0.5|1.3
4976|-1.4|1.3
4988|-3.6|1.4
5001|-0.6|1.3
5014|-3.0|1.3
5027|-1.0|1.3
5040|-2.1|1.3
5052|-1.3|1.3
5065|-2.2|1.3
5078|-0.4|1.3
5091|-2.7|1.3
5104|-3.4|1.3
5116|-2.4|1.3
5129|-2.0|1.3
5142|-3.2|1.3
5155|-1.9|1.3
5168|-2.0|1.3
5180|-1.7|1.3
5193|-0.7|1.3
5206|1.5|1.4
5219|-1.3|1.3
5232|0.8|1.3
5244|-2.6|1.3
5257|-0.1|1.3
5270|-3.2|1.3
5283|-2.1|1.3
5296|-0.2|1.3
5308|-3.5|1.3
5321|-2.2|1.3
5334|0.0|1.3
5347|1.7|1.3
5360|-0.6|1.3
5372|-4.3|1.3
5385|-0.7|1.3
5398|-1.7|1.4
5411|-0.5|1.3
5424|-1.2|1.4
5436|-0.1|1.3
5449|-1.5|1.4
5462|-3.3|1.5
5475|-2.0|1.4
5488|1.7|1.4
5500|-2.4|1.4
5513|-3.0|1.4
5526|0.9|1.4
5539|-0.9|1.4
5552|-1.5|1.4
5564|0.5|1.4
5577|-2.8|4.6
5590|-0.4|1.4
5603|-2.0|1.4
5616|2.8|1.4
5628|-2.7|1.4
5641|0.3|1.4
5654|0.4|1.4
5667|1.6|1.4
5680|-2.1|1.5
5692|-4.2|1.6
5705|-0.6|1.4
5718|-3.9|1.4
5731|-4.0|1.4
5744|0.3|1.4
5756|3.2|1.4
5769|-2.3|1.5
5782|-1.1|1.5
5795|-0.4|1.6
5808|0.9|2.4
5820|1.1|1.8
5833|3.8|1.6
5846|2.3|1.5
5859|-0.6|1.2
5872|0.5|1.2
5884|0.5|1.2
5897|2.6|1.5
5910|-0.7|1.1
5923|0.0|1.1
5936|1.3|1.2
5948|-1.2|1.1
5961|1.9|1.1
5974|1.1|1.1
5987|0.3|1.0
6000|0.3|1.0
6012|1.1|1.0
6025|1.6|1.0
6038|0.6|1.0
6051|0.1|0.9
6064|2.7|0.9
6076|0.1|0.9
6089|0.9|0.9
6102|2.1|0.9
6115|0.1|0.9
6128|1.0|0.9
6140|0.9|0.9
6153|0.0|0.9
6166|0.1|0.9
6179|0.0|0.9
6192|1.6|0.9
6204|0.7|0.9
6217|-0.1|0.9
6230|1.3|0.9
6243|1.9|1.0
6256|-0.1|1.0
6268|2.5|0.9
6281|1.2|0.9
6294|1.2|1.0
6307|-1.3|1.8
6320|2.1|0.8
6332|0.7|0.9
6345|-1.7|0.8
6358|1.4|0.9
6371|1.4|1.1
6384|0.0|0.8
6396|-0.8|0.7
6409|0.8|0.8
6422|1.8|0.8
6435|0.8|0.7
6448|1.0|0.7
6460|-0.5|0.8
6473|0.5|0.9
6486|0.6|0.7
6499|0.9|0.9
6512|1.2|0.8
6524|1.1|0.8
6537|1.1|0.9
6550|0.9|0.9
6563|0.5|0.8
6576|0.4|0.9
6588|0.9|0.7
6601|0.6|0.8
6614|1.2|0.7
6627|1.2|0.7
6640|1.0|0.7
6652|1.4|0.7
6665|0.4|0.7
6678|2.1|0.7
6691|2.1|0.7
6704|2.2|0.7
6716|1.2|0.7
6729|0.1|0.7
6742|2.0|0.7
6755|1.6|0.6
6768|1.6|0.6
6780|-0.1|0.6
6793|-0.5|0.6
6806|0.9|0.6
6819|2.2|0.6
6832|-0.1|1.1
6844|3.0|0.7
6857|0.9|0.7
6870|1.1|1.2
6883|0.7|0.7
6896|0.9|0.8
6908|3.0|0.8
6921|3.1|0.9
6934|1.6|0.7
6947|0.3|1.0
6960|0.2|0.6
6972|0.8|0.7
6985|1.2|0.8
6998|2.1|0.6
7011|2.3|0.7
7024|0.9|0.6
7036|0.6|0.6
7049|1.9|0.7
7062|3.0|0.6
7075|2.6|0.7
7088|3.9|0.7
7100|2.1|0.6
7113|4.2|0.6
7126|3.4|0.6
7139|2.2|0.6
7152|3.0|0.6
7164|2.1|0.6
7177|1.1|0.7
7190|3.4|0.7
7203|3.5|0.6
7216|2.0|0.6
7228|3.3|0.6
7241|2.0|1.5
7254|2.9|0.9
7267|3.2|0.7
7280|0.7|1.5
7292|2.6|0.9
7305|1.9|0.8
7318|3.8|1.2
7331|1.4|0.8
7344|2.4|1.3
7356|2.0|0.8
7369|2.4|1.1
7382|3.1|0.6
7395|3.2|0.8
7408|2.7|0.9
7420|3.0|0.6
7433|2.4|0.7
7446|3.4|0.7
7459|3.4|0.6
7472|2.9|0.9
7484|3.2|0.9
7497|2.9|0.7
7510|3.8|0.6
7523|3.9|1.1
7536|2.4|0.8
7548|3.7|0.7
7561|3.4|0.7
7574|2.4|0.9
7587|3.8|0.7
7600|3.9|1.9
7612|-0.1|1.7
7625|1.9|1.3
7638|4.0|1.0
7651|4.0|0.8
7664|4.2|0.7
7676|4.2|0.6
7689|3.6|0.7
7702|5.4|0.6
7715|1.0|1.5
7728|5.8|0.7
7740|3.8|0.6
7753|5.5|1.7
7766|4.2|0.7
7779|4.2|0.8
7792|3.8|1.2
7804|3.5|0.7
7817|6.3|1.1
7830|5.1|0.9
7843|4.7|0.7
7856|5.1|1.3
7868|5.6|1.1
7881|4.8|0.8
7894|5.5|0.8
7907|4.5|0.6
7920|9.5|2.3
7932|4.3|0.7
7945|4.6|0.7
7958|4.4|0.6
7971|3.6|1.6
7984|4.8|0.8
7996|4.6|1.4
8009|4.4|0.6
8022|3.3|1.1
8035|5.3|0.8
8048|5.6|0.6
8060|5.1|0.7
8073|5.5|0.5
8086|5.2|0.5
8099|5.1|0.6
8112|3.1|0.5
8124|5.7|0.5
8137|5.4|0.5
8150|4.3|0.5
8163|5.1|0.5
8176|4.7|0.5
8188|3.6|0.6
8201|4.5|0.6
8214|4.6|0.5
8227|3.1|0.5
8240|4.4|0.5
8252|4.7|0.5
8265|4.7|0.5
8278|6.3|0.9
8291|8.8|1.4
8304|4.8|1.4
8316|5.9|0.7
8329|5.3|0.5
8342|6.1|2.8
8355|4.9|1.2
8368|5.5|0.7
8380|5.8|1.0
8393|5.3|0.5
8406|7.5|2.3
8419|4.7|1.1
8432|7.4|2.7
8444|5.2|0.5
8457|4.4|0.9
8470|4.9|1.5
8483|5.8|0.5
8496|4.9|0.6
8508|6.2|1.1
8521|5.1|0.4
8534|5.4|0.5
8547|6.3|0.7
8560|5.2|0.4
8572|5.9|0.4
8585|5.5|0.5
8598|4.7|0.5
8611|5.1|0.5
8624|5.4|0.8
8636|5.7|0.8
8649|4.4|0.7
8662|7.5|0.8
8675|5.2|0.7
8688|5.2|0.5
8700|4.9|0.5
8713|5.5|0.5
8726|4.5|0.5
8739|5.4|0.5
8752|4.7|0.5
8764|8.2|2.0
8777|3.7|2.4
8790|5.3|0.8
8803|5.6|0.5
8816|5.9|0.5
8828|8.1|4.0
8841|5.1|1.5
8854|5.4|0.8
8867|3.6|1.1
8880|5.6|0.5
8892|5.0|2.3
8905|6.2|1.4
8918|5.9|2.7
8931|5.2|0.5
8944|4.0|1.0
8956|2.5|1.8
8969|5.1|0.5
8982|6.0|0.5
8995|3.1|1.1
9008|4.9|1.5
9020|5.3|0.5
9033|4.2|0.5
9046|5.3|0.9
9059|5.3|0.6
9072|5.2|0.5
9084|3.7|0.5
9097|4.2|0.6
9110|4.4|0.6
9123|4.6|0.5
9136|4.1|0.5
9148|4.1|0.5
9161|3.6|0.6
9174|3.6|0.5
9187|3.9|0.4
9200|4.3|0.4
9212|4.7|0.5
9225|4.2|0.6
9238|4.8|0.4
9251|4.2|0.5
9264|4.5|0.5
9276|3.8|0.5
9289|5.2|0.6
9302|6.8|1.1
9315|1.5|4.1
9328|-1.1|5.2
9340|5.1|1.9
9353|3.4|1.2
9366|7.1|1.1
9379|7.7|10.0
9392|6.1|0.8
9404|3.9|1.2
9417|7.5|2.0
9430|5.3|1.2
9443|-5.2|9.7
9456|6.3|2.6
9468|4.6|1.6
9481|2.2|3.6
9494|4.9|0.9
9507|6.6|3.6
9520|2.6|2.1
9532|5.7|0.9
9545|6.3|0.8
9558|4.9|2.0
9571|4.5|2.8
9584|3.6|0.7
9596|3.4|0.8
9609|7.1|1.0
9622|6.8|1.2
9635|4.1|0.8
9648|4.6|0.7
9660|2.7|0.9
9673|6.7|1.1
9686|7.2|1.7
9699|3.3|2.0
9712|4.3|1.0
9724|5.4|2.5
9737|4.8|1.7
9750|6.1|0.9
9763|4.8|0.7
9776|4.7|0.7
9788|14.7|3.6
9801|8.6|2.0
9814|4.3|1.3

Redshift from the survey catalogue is 0.77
